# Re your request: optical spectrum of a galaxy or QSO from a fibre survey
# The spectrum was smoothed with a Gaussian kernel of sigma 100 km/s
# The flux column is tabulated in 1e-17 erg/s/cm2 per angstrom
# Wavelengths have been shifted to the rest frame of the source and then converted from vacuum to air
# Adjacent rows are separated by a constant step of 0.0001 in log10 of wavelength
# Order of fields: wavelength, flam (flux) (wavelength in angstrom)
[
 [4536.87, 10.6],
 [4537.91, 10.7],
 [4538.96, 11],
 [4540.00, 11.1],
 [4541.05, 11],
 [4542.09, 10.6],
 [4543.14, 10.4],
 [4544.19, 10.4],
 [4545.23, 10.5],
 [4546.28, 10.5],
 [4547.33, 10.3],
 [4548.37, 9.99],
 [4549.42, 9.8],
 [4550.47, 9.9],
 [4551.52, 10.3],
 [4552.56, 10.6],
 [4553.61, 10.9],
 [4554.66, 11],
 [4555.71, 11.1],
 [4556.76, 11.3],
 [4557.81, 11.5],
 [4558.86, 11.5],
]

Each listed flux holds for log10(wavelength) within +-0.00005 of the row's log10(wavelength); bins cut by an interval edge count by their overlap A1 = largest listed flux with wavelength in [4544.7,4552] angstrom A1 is 10.5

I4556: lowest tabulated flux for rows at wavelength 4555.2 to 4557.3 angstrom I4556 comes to 11.1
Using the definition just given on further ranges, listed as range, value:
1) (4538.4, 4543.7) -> 10.4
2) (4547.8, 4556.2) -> 9.8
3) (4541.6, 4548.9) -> 9.99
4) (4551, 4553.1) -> 10.3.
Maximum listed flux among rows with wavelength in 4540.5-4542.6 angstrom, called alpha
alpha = 11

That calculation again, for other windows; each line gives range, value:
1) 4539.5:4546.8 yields 11.1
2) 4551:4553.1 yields 10.6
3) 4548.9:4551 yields 9.9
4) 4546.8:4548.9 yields 10.3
